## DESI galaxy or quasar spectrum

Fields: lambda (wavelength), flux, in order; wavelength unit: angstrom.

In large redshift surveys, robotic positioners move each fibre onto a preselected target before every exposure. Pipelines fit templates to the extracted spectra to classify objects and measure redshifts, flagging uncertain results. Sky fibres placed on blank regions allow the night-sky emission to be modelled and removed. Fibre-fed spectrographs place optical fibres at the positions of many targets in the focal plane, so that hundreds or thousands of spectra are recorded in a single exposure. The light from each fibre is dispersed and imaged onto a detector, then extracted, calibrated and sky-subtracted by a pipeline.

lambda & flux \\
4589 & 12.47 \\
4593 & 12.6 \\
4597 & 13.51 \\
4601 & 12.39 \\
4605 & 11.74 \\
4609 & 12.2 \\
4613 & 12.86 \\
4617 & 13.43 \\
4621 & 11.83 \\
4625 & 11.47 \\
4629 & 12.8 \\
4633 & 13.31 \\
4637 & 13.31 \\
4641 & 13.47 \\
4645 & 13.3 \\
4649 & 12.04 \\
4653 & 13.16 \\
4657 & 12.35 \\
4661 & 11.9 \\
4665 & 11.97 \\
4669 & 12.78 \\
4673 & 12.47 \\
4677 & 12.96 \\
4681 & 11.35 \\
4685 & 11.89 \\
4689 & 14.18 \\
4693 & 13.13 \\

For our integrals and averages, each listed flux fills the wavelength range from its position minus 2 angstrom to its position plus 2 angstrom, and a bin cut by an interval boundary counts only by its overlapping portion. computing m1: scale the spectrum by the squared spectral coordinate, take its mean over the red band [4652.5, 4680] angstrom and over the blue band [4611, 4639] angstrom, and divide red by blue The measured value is 1.00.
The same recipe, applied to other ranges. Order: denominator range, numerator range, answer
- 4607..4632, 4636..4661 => 1.04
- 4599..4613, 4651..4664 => 1.04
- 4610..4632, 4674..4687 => 0.99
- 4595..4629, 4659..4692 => 1.03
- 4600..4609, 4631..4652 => 1.10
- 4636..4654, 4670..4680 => 0.98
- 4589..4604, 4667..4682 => 1.01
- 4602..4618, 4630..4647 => 1.08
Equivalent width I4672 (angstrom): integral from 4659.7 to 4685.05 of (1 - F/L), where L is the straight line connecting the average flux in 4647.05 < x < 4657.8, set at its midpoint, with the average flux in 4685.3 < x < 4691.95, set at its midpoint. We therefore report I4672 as 1.6 angstrom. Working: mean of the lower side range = 12.5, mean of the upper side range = 13.4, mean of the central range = 12.2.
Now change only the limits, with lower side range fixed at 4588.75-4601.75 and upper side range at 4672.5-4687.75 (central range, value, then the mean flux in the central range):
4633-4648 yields -0.9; 13.3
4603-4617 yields 0.3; 12.4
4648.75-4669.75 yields 0.0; 12.4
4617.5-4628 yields 0.5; 12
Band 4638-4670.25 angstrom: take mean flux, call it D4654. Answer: 12.6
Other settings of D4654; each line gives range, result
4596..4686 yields 12.5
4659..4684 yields 12.2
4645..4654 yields 12.7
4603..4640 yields 12.6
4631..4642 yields 13.4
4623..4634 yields 12.5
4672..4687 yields 12.1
